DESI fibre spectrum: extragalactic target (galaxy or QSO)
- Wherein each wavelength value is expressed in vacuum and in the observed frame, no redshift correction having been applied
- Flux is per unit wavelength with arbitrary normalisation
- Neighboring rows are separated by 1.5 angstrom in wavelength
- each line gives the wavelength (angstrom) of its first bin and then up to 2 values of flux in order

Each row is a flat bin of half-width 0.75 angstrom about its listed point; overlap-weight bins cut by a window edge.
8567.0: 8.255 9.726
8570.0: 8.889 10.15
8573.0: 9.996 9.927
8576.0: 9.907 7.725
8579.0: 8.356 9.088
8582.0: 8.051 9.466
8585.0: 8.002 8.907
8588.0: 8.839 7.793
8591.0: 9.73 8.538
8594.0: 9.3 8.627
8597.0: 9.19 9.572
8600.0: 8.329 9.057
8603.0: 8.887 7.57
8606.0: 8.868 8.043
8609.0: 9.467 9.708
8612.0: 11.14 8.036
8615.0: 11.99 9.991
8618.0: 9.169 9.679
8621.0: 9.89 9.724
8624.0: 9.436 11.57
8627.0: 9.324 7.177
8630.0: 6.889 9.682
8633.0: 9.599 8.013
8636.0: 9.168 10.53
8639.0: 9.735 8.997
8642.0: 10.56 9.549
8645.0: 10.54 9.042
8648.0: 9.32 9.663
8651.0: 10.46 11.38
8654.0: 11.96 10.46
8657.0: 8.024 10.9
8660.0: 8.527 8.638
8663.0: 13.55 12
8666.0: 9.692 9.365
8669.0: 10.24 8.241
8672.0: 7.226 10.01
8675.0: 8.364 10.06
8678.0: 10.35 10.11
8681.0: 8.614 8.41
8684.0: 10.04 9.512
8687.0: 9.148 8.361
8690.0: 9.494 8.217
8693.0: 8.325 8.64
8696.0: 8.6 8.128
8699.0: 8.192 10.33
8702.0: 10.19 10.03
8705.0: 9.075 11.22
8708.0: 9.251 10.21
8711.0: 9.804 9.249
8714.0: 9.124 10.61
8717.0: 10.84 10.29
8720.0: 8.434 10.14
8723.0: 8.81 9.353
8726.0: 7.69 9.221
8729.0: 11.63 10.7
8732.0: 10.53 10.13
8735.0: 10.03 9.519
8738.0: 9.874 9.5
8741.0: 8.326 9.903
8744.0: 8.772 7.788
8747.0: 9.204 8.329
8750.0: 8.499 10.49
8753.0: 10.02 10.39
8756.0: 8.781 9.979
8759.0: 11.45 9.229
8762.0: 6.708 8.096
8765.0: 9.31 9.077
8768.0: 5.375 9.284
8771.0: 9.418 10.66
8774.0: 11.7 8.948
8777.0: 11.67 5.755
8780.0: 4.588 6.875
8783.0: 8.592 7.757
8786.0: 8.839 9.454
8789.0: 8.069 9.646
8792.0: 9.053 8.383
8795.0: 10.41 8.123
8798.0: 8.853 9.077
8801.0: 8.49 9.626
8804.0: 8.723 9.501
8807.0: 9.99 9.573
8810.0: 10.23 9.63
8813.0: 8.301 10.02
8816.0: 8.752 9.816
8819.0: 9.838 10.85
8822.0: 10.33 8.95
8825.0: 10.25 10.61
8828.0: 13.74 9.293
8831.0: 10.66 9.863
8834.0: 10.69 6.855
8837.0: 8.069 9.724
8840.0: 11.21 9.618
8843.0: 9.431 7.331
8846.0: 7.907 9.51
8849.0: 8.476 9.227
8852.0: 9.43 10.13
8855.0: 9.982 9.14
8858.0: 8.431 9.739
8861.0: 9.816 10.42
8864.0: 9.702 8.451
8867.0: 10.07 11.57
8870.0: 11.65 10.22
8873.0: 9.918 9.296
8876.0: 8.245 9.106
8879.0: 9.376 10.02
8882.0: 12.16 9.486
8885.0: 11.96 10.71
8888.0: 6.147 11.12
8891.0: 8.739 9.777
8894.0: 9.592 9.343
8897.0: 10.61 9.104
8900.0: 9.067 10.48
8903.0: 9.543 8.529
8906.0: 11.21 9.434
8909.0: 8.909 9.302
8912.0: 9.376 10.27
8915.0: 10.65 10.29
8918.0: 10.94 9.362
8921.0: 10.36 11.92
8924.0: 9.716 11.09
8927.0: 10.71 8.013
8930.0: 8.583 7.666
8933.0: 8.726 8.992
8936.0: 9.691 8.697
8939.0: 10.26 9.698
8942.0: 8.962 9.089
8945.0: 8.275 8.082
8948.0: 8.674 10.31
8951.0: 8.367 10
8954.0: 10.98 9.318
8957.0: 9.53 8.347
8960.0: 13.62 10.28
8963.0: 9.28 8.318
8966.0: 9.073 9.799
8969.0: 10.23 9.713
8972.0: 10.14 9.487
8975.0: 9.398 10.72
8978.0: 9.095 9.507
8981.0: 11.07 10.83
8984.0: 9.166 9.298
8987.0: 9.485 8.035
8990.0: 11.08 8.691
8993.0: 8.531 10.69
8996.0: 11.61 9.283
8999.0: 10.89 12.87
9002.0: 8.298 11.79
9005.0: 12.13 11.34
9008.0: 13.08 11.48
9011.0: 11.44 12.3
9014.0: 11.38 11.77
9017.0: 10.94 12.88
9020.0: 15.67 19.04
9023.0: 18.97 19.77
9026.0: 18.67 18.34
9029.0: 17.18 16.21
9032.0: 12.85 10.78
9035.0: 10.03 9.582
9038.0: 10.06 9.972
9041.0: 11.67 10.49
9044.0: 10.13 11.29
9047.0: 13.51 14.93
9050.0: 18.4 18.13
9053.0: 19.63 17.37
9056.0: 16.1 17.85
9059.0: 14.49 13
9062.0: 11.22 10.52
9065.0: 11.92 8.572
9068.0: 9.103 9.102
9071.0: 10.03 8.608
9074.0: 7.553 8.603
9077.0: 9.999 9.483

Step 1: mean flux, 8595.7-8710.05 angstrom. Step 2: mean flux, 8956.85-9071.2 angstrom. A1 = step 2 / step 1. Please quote 1.3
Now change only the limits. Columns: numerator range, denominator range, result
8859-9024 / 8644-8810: 1.09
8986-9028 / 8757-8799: 1.42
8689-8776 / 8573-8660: 1.01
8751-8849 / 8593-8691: 0.97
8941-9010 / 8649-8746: 1.04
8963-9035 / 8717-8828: 1.26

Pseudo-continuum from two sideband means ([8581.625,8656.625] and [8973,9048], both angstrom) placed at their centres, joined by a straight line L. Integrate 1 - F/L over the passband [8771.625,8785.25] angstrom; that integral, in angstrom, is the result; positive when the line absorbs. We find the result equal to 2.5 angstrom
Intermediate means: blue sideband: 9.37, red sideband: 11.9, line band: 8.51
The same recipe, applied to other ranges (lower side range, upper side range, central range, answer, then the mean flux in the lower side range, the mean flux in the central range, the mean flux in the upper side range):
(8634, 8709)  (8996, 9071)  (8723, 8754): 2.33 angstrom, 9.58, 9.47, 13.1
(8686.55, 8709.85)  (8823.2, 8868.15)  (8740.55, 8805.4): 3.49 angstrom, 9.2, 8.89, 9.58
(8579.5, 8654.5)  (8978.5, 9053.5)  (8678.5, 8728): 3.37 angstrom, 9.33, 9.33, 12.5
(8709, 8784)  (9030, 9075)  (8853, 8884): 1.92 angstrom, 9.25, 9.85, 12.4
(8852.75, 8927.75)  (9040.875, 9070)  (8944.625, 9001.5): 9.18 angstrom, 9.9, 9.79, 13.4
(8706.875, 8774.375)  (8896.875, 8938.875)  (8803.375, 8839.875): -0.87 angstrom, 9.46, 9.79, 9.68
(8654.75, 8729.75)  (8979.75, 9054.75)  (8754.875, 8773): 2.19 angstrom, 9.5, 8.95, 12.6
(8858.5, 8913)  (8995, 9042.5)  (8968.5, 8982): 2.22 angstrom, 9.78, 9.94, 12.9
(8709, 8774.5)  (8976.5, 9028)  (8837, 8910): 7.52 angstrom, 9.45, 9.63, 12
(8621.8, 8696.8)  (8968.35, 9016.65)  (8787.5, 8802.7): 1.42 angstrom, 9.51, 8.97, 10.5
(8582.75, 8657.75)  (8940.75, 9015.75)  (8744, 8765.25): 1.09 angstrom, 9.37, 9.15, 10.1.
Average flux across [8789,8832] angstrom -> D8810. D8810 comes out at 9.64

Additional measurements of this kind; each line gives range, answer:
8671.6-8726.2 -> 9.34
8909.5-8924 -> 10.2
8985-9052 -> 12.5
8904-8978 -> 9.64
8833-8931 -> 9.68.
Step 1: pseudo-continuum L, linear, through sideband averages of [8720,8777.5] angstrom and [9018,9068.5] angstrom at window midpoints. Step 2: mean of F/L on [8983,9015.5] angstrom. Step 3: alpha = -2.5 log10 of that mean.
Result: 0.25 mag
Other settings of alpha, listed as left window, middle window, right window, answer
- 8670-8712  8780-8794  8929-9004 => 0.13 mag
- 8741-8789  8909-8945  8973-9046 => 0.13 mag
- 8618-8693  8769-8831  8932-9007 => 0.04 mag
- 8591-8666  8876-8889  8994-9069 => 0.21 mag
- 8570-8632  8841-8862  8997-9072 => 0.24 mag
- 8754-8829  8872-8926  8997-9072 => 0.11 mag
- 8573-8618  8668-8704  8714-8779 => 0.02 mag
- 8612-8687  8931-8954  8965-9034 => 0.25 mag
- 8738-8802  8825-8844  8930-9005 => -0.09 mag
